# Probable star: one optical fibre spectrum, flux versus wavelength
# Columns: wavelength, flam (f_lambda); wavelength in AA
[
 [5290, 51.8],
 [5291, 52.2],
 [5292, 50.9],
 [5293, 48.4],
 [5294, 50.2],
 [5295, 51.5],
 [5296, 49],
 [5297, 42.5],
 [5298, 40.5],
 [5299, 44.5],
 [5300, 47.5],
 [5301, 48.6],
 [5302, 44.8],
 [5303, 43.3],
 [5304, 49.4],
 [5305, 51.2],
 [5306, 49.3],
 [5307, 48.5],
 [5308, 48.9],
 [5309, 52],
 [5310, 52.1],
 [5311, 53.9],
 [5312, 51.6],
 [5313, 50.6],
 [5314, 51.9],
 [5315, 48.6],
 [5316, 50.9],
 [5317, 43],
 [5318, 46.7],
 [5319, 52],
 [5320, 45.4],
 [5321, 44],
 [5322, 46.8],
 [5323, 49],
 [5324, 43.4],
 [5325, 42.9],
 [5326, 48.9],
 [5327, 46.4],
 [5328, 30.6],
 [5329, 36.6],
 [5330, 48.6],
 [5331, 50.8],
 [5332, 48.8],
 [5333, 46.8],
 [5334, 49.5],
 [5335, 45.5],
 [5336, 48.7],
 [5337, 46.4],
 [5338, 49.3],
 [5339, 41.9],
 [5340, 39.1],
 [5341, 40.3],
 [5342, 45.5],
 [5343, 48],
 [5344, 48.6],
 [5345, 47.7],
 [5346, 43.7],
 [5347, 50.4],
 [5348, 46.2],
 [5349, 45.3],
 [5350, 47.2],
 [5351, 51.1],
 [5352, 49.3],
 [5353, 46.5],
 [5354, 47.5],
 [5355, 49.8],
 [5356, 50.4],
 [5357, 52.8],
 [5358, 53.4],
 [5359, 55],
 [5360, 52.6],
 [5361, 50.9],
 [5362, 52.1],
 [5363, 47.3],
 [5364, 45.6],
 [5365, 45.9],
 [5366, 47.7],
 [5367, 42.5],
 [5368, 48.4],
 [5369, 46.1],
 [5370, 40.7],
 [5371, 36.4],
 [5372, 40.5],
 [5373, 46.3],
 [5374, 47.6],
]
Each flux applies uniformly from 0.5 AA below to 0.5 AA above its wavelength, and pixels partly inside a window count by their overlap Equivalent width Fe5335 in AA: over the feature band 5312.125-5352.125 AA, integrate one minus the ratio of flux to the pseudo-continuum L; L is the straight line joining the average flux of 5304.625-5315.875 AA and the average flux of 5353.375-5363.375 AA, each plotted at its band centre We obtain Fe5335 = 3.6 AA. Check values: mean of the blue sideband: 50.8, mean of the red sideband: 51.2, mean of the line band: 46.4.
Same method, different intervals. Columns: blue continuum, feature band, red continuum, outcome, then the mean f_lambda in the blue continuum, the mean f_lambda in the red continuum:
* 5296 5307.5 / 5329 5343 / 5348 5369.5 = 0.57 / 46.5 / 48.9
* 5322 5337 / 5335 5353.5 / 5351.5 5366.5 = 0.50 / 45.5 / 49.8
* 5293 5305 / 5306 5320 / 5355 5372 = -0.85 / 46.8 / 47.8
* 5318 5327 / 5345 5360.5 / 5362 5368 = -0.94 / 46.5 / 46.5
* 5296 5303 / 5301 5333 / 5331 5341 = -1.37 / 44.9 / 46.2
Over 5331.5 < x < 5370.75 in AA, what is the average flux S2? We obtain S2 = 47.5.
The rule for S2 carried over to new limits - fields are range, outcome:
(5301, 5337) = 47.5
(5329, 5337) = 47.5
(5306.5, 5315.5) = 50.9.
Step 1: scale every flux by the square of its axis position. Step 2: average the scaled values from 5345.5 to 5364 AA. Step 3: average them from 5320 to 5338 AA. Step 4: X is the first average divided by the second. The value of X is 1.09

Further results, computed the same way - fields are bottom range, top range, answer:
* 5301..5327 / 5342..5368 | 1.02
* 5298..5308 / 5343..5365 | 1.06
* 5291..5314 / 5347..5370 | 1.02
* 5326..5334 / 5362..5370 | 1.05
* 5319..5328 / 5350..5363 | 1.13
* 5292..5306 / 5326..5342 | 0.96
